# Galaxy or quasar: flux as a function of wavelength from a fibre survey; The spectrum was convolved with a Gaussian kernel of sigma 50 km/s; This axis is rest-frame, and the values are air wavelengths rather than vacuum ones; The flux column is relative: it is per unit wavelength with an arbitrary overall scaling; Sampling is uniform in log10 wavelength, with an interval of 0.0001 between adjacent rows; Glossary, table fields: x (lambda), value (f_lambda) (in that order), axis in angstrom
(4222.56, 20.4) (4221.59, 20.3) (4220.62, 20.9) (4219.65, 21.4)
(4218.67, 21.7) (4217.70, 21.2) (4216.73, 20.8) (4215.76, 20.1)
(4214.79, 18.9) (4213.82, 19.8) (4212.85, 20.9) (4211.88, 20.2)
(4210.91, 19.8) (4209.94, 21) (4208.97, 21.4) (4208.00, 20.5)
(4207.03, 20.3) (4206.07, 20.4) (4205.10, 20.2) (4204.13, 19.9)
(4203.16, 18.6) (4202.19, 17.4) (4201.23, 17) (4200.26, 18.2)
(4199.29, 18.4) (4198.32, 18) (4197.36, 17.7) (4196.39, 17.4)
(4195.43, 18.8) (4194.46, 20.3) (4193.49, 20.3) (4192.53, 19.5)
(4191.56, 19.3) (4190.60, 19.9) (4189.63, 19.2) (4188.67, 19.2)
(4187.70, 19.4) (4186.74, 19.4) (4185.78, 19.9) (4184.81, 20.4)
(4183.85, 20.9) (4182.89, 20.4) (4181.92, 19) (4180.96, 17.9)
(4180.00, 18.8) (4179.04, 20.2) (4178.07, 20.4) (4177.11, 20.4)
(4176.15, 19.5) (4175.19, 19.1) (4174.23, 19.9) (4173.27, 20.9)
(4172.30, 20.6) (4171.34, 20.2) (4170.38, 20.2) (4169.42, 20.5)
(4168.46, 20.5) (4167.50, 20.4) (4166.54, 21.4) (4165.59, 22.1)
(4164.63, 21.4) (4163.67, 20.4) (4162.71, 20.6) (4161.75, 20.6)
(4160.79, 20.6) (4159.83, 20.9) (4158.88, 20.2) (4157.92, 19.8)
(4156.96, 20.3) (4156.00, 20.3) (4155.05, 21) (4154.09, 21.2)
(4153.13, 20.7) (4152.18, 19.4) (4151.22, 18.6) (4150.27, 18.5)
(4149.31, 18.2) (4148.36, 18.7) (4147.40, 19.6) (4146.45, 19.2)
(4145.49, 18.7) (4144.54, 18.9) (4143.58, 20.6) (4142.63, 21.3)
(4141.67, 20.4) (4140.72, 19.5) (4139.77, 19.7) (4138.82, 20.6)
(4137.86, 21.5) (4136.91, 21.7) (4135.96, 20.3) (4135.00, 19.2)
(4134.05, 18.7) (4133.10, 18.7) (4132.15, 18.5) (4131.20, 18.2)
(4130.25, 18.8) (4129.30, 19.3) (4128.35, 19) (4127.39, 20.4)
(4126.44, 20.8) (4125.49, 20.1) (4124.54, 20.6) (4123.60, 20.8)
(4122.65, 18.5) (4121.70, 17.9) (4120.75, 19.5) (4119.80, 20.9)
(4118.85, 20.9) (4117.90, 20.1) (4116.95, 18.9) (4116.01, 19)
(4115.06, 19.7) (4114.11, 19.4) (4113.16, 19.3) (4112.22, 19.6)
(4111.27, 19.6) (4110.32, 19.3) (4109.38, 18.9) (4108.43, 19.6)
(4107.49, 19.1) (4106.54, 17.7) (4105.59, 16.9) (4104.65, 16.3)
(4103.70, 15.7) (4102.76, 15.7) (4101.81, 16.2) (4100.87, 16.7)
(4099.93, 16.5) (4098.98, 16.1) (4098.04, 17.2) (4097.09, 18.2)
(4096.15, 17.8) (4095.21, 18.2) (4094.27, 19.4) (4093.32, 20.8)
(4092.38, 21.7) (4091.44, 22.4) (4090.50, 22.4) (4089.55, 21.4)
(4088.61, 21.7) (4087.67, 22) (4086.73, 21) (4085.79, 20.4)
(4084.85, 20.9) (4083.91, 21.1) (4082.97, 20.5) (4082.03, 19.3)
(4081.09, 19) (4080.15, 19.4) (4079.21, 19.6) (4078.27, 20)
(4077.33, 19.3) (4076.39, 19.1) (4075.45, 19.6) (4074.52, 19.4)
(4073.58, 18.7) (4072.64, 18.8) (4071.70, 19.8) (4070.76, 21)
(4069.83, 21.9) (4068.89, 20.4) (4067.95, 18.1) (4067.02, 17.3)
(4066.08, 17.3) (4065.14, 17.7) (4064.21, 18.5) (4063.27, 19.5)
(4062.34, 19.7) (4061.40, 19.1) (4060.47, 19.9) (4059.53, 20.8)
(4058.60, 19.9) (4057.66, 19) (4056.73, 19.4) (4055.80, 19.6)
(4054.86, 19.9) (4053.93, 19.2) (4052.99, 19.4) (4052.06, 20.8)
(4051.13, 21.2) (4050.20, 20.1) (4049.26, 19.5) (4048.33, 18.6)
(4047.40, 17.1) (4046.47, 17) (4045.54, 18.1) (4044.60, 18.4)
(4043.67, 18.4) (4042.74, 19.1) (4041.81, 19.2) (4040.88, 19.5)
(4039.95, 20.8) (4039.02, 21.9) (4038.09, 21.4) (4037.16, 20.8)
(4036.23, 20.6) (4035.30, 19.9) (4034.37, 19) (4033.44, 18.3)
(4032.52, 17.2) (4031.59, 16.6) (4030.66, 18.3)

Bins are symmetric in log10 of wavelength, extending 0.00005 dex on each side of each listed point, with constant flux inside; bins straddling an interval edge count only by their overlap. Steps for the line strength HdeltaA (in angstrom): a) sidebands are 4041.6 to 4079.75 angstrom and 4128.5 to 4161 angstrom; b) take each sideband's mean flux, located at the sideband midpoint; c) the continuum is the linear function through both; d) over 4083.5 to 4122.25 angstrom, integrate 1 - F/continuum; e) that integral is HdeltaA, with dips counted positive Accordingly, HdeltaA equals 0.7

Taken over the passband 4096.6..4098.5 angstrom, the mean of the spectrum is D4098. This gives 17.7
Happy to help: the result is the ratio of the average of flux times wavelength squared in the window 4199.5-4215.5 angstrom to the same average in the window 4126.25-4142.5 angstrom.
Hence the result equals 1.0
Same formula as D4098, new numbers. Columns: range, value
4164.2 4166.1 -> 21.8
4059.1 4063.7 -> 19.8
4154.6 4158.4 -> 20.3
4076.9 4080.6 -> 19.6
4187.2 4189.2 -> 19.3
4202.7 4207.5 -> 19.9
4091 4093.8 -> 21.6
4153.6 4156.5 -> 20.8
